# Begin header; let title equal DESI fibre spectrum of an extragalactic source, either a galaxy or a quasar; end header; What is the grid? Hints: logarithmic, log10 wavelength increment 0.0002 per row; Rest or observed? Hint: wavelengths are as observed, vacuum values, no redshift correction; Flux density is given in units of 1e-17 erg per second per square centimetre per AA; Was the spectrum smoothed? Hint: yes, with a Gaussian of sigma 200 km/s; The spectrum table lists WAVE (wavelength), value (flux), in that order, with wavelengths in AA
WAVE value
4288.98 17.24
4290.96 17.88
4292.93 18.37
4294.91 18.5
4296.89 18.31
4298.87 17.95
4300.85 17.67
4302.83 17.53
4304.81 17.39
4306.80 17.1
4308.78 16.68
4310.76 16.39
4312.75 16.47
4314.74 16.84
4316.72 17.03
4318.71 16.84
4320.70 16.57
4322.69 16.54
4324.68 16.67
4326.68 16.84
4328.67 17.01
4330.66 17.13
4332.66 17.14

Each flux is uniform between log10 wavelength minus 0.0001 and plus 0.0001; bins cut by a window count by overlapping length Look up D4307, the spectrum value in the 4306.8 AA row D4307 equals 17.1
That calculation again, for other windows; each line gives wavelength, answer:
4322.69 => 16.54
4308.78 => 16.68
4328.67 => 17.01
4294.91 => 18.5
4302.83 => 17.53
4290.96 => 17.88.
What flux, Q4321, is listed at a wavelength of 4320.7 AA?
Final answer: 16.57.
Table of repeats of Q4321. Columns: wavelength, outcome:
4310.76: 16.39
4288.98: 17.24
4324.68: 16.67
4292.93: 18.37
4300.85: 17.67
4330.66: 17.13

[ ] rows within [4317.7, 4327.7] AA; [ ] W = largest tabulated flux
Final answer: 16.84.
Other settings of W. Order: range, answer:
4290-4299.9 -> 18.5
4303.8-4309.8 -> 17.39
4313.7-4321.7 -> 17.03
